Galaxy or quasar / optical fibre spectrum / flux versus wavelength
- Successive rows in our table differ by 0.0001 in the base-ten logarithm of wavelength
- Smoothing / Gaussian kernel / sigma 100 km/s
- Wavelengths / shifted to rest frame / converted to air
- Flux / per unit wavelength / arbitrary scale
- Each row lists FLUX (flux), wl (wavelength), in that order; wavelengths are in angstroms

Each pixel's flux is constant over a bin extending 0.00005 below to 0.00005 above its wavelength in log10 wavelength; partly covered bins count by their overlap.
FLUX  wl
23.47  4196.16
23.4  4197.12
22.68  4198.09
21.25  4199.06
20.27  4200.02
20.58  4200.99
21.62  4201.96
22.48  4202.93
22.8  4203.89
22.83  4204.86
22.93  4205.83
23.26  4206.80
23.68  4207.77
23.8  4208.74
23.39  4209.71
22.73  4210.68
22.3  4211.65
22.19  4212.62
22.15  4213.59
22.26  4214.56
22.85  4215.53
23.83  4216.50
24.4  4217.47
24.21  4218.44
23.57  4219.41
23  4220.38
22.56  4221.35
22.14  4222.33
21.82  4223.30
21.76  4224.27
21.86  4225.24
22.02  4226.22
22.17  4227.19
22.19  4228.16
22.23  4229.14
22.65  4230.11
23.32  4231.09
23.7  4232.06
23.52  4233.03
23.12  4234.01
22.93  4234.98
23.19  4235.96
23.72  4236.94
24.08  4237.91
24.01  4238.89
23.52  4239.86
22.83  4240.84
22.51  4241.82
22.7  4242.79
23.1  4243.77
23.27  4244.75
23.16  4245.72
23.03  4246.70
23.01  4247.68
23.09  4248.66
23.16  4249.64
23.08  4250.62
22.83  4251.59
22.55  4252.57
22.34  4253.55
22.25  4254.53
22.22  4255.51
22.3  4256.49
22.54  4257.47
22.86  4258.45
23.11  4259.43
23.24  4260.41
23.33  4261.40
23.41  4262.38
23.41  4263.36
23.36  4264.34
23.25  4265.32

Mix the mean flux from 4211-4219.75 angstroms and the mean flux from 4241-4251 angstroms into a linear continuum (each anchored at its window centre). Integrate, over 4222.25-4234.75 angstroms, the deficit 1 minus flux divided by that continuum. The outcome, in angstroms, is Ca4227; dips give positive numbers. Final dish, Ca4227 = 0.3 angstroms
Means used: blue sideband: 23.1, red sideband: 23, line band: 22.5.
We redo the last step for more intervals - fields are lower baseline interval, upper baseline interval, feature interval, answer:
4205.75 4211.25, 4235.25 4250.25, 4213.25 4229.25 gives 0.4 angstroms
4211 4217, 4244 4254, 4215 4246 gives -0.3 angstroms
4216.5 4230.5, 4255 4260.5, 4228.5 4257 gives -0.4 angstroms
